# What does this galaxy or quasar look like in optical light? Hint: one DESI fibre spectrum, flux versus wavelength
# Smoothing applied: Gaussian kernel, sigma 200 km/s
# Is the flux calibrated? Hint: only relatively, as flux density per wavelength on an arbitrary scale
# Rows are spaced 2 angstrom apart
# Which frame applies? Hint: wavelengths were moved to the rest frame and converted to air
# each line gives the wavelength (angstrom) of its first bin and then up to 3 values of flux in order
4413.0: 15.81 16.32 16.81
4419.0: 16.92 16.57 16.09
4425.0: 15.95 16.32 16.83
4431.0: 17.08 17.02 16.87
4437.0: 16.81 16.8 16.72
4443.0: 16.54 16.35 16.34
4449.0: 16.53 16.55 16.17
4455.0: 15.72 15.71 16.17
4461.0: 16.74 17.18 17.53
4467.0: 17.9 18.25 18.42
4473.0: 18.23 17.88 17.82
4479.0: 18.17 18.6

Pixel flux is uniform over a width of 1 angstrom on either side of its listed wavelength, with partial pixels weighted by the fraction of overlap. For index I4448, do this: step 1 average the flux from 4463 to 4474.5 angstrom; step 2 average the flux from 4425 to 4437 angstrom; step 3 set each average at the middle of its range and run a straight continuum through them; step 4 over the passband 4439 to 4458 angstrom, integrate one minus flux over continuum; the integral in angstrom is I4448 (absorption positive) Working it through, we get 1.1 angstrom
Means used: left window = 16.8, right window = 18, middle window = 16.3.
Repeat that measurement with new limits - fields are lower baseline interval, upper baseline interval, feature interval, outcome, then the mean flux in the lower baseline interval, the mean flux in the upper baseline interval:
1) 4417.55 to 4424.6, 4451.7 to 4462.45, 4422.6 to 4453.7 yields -0.45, 16.5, 16.2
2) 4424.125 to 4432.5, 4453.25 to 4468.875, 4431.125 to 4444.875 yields -0.12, 16.6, 16.8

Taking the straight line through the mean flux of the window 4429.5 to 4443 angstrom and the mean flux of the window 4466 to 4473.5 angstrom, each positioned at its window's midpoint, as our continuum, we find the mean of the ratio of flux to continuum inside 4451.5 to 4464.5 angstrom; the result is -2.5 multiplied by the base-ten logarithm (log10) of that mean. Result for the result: 0.089 mag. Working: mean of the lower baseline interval 16.9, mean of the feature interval 16.3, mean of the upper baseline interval 18.2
